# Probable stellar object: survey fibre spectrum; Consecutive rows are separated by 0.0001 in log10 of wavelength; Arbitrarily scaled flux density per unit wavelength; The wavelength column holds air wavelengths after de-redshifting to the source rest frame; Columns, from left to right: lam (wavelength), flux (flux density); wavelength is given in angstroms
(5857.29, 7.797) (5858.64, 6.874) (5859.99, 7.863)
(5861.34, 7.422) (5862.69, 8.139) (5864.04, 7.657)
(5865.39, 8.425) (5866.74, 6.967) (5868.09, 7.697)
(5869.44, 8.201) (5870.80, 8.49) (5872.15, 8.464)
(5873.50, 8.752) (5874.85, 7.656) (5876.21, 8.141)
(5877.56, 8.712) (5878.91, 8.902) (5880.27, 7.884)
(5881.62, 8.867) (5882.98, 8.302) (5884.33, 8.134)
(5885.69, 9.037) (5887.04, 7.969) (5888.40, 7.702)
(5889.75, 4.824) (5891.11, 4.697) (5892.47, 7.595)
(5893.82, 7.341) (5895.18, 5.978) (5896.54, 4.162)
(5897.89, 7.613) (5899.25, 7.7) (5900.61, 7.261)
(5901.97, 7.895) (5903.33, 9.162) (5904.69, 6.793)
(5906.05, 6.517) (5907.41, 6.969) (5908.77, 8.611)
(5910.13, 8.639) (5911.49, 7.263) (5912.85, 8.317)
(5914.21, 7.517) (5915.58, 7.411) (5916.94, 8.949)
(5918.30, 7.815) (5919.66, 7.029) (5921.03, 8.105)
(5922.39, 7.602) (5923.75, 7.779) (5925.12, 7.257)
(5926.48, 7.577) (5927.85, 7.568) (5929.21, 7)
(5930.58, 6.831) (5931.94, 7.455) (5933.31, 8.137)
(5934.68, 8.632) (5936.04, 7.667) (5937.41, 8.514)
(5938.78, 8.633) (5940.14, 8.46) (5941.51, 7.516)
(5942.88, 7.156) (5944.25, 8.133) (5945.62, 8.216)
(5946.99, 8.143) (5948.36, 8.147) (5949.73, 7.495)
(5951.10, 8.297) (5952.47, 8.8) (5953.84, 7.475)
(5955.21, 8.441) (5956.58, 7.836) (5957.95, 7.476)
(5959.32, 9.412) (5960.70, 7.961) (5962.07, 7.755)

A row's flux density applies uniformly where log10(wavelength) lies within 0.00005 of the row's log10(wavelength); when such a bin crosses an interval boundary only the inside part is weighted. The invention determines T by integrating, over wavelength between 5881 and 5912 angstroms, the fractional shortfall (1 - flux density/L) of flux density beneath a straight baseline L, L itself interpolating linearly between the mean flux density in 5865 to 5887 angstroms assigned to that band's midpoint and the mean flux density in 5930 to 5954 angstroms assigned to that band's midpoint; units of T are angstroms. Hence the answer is 3.2 angstroms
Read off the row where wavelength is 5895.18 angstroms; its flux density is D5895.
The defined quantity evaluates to 5.978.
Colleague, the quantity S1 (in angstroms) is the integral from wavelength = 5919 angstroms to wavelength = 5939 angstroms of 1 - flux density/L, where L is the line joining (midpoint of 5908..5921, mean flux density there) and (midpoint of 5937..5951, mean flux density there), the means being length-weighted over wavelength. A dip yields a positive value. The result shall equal 0.74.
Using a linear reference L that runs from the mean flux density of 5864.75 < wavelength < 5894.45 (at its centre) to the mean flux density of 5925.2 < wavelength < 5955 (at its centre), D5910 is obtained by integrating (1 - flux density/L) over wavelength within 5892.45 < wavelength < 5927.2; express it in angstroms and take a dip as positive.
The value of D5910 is 1.7 angstroms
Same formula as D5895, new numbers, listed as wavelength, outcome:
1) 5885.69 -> 9.037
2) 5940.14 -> 8.46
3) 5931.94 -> 7.455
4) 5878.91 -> 8.902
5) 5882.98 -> 8.302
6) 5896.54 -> 4.162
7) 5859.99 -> 7.863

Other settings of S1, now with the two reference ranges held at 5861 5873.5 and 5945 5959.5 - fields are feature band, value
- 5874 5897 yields 1.65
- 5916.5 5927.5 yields 0.47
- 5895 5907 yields 1.48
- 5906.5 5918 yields 0.19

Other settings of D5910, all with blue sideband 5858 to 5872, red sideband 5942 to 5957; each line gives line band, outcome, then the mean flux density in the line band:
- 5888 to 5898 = 2.2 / 6.13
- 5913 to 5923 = 0.2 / 7.8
